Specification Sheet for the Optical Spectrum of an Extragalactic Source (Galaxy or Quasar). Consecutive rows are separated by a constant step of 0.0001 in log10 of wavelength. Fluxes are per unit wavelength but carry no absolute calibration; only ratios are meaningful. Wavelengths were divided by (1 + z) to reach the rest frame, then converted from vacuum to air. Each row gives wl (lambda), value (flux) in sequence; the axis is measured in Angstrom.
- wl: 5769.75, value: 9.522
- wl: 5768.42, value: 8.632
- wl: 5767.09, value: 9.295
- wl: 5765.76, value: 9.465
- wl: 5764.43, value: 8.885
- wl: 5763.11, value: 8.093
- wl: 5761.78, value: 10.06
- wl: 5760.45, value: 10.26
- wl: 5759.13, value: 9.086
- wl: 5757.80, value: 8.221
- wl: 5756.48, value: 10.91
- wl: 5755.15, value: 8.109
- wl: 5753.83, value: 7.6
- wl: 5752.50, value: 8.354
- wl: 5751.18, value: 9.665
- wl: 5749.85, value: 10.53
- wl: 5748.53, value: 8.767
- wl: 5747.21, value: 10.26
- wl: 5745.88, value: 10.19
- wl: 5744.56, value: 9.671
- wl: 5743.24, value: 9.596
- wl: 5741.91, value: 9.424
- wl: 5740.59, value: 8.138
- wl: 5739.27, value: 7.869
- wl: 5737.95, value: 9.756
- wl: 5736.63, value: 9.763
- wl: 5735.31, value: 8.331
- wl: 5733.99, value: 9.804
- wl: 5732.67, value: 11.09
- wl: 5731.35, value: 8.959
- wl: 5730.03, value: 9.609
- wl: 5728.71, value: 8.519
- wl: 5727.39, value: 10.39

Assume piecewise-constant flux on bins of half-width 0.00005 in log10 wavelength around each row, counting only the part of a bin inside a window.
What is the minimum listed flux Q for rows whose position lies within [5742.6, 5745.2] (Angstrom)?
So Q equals 9.596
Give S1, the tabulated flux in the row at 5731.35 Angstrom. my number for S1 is 8.959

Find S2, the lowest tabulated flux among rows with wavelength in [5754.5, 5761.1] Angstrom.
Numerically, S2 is 8.109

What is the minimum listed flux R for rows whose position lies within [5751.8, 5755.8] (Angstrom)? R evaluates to 7.6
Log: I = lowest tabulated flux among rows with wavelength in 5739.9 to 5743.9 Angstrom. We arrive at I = 8.138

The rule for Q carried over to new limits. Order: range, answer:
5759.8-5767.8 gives 8.093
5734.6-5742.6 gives 7.869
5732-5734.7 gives 9.804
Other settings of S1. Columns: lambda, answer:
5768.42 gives 8.632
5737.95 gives 9.756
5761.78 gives 10.06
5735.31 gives 8.331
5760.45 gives 10.26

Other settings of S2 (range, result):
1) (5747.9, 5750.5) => 8.767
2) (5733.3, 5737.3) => 8.331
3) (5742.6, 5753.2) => 8.354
